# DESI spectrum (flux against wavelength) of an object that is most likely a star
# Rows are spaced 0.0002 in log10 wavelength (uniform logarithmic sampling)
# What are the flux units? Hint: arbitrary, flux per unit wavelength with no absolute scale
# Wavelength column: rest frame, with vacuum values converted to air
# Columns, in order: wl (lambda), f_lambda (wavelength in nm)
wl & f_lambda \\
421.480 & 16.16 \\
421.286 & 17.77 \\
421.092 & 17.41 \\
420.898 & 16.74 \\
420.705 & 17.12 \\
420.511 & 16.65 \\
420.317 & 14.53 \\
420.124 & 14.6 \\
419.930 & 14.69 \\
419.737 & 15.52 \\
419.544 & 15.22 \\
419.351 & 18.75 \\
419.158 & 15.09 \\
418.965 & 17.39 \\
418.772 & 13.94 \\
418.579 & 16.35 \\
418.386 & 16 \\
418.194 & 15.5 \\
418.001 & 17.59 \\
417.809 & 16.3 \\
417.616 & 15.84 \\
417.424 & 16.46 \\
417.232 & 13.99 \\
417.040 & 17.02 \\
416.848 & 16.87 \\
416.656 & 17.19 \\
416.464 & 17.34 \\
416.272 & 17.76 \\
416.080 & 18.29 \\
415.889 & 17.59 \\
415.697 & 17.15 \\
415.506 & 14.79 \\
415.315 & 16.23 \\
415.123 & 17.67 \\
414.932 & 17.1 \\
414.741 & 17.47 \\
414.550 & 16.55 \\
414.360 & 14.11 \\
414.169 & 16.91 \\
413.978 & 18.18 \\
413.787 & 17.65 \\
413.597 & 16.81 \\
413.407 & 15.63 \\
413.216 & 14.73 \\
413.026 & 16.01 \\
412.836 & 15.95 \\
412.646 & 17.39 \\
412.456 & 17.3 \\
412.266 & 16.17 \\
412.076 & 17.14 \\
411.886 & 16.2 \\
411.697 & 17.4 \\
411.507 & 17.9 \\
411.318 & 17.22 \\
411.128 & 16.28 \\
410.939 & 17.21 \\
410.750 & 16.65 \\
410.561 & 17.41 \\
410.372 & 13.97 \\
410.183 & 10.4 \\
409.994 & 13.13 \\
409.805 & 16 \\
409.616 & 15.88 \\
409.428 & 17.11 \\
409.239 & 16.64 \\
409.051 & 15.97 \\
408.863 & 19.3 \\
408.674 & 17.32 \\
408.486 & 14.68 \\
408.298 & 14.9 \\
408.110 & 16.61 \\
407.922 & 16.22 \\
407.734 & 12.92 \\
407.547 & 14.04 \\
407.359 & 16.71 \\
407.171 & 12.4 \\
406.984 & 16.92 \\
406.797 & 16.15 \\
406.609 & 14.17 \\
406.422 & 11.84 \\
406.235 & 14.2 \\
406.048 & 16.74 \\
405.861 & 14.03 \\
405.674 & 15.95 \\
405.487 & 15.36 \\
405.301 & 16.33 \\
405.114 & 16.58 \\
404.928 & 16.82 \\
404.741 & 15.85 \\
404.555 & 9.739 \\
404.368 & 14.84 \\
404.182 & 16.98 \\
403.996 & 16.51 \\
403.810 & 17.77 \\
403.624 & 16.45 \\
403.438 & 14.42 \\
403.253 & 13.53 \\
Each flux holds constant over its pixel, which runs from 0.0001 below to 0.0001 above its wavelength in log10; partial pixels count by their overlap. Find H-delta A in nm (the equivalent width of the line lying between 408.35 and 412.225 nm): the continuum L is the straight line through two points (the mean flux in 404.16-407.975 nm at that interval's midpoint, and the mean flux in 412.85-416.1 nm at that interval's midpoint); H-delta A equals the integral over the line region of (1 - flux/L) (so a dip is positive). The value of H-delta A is -0.10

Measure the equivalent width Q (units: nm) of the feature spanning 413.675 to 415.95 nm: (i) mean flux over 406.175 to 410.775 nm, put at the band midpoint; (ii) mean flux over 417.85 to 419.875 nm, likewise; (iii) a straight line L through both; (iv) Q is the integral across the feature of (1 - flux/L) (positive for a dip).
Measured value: -0.14 nm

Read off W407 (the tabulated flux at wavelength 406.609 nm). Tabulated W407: 14.17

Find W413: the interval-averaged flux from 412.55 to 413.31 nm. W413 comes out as 16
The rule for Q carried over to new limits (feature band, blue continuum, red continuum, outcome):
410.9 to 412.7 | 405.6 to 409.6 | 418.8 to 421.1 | -0.15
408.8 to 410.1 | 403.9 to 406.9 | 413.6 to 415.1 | -0.02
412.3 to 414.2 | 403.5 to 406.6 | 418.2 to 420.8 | -0.12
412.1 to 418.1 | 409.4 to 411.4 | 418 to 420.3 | -0.38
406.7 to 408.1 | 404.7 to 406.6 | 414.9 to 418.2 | 0.04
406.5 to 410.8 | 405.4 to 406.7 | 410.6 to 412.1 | 0.09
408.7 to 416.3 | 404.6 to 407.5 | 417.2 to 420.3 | -0.46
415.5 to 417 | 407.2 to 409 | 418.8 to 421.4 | -0.11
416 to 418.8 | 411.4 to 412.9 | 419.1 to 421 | -0.04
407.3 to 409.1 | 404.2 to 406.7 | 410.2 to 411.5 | -0.03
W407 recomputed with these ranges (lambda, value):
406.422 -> 11.84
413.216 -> 14.73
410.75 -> 16.65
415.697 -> 17.15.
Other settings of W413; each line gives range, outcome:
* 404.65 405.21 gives 16.4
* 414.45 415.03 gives 17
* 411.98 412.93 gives 16.8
